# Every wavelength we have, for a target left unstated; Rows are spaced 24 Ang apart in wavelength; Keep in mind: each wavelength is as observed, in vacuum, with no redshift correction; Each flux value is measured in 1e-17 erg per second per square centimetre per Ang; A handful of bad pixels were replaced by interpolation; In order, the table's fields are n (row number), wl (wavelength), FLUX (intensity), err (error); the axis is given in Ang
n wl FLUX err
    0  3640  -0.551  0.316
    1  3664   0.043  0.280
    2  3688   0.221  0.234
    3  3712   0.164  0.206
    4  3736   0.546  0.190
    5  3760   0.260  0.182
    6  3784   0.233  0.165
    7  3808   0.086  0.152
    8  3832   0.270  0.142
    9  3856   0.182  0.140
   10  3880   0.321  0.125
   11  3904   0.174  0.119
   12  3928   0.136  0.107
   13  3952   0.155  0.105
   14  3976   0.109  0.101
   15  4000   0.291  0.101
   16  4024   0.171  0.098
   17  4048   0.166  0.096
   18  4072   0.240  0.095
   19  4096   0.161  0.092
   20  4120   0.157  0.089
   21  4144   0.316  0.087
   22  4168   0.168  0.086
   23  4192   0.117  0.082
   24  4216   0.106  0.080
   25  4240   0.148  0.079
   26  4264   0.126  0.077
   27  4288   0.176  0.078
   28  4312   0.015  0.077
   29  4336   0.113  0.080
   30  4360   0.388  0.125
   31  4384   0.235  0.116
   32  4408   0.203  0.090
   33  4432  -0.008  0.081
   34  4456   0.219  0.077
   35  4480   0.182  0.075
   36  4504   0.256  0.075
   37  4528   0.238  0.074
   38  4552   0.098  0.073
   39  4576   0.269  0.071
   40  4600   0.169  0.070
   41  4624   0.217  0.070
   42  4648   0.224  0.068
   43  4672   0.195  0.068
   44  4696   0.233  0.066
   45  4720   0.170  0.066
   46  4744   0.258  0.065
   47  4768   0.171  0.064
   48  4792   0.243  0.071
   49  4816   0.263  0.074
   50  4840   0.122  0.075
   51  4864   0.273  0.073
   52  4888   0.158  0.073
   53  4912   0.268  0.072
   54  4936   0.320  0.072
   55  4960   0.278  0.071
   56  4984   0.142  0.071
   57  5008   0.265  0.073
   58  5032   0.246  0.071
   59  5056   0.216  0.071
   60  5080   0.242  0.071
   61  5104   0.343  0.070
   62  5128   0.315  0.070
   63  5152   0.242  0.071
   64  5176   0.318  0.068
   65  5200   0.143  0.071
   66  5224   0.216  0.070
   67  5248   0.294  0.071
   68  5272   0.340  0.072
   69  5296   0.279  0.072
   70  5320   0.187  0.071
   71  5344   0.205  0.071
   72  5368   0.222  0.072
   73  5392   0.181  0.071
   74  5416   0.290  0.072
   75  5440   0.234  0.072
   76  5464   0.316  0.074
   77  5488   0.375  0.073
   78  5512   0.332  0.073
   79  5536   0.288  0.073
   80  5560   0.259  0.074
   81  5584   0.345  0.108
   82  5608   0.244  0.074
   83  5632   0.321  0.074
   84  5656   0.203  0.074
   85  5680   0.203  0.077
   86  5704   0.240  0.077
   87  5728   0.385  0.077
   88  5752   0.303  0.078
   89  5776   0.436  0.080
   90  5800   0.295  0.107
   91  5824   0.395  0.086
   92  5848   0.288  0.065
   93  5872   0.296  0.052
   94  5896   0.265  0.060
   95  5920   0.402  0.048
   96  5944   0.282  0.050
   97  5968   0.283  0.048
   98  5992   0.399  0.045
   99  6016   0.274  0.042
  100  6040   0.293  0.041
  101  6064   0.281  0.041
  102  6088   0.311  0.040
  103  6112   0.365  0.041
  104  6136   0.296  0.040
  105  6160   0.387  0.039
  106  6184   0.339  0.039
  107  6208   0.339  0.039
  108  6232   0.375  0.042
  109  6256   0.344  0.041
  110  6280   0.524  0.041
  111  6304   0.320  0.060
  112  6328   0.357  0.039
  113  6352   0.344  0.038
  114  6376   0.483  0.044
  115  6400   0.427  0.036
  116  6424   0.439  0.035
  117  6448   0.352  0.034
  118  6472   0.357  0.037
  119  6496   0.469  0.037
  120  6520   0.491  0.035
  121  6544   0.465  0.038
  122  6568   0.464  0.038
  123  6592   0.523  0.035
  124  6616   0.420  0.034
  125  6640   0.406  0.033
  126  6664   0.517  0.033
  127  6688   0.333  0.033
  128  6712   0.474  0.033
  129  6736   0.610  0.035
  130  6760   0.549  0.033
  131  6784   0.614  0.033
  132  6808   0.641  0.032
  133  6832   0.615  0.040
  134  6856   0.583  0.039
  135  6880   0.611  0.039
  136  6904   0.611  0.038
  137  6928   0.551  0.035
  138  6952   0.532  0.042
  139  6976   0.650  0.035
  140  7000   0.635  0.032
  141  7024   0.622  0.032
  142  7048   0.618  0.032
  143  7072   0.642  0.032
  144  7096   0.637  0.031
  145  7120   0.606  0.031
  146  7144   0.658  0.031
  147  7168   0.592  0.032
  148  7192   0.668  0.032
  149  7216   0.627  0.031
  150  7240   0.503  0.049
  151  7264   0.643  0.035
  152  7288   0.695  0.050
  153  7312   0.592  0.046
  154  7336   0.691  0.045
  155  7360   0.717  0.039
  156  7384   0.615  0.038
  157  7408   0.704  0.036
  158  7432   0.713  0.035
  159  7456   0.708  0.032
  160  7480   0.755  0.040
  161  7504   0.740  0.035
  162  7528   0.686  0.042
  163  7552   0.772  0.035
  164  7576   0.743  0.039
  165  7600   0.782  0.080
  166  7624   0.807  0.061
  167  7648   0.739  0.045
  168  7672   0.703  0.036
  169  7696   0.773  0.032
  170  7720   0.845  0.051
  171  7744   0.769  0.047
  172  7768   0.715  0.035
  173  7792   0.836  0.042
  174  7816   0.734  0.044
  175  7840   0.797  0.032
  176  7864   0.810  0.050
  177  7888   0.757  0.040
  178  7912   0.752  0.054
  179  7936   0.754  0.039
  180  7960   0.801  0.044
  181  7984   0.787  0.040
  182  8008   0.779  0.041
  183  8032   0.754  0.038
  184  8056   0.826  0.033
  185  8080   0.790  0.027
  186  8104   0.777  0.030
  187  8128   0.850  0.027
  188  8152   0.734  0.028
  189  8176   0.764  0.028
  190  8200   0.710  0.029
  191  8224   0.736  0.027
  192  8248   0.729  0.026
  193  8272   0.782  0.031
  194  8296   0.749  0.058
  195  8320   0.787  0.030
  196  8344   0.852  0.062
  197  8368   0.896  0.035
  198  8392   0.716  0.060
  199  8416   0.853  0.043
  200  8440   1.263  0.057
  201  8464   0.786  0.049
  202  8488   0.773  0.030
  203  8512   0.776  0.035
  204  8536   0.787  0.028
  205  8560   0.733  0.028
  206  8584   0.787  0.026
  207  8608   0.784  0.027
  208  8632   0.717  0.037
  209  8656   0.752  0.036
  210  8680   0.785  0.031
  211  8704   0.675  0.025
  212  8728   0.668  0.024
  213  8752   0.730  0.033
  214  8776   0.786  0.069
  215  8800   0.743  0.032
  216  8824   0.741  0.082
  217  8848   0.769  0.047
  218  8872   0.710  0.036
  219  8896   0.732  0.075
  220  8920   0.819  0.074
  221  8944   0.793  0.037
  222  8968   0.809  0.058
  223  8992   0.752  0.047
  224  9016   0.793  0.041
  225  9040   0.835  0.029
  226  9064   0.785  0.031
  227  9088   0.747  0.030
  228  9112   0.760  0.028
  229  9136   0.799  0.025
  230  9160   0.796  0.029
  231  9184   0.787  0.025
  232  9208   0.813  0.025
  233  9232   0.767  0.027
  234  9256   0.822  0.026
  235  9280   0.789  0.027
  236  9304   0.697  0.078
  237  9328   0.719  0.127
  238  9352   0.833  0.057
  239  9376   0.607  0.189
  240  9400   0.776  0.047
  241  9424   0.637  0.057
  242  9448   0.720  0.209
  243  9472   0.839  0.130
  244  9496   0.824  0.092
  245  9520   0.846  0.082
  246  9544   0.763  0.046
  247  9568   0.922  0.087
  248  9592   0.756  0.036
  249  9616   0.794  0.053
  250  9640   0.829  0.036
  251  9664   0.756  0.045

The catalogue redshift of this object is 0.685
